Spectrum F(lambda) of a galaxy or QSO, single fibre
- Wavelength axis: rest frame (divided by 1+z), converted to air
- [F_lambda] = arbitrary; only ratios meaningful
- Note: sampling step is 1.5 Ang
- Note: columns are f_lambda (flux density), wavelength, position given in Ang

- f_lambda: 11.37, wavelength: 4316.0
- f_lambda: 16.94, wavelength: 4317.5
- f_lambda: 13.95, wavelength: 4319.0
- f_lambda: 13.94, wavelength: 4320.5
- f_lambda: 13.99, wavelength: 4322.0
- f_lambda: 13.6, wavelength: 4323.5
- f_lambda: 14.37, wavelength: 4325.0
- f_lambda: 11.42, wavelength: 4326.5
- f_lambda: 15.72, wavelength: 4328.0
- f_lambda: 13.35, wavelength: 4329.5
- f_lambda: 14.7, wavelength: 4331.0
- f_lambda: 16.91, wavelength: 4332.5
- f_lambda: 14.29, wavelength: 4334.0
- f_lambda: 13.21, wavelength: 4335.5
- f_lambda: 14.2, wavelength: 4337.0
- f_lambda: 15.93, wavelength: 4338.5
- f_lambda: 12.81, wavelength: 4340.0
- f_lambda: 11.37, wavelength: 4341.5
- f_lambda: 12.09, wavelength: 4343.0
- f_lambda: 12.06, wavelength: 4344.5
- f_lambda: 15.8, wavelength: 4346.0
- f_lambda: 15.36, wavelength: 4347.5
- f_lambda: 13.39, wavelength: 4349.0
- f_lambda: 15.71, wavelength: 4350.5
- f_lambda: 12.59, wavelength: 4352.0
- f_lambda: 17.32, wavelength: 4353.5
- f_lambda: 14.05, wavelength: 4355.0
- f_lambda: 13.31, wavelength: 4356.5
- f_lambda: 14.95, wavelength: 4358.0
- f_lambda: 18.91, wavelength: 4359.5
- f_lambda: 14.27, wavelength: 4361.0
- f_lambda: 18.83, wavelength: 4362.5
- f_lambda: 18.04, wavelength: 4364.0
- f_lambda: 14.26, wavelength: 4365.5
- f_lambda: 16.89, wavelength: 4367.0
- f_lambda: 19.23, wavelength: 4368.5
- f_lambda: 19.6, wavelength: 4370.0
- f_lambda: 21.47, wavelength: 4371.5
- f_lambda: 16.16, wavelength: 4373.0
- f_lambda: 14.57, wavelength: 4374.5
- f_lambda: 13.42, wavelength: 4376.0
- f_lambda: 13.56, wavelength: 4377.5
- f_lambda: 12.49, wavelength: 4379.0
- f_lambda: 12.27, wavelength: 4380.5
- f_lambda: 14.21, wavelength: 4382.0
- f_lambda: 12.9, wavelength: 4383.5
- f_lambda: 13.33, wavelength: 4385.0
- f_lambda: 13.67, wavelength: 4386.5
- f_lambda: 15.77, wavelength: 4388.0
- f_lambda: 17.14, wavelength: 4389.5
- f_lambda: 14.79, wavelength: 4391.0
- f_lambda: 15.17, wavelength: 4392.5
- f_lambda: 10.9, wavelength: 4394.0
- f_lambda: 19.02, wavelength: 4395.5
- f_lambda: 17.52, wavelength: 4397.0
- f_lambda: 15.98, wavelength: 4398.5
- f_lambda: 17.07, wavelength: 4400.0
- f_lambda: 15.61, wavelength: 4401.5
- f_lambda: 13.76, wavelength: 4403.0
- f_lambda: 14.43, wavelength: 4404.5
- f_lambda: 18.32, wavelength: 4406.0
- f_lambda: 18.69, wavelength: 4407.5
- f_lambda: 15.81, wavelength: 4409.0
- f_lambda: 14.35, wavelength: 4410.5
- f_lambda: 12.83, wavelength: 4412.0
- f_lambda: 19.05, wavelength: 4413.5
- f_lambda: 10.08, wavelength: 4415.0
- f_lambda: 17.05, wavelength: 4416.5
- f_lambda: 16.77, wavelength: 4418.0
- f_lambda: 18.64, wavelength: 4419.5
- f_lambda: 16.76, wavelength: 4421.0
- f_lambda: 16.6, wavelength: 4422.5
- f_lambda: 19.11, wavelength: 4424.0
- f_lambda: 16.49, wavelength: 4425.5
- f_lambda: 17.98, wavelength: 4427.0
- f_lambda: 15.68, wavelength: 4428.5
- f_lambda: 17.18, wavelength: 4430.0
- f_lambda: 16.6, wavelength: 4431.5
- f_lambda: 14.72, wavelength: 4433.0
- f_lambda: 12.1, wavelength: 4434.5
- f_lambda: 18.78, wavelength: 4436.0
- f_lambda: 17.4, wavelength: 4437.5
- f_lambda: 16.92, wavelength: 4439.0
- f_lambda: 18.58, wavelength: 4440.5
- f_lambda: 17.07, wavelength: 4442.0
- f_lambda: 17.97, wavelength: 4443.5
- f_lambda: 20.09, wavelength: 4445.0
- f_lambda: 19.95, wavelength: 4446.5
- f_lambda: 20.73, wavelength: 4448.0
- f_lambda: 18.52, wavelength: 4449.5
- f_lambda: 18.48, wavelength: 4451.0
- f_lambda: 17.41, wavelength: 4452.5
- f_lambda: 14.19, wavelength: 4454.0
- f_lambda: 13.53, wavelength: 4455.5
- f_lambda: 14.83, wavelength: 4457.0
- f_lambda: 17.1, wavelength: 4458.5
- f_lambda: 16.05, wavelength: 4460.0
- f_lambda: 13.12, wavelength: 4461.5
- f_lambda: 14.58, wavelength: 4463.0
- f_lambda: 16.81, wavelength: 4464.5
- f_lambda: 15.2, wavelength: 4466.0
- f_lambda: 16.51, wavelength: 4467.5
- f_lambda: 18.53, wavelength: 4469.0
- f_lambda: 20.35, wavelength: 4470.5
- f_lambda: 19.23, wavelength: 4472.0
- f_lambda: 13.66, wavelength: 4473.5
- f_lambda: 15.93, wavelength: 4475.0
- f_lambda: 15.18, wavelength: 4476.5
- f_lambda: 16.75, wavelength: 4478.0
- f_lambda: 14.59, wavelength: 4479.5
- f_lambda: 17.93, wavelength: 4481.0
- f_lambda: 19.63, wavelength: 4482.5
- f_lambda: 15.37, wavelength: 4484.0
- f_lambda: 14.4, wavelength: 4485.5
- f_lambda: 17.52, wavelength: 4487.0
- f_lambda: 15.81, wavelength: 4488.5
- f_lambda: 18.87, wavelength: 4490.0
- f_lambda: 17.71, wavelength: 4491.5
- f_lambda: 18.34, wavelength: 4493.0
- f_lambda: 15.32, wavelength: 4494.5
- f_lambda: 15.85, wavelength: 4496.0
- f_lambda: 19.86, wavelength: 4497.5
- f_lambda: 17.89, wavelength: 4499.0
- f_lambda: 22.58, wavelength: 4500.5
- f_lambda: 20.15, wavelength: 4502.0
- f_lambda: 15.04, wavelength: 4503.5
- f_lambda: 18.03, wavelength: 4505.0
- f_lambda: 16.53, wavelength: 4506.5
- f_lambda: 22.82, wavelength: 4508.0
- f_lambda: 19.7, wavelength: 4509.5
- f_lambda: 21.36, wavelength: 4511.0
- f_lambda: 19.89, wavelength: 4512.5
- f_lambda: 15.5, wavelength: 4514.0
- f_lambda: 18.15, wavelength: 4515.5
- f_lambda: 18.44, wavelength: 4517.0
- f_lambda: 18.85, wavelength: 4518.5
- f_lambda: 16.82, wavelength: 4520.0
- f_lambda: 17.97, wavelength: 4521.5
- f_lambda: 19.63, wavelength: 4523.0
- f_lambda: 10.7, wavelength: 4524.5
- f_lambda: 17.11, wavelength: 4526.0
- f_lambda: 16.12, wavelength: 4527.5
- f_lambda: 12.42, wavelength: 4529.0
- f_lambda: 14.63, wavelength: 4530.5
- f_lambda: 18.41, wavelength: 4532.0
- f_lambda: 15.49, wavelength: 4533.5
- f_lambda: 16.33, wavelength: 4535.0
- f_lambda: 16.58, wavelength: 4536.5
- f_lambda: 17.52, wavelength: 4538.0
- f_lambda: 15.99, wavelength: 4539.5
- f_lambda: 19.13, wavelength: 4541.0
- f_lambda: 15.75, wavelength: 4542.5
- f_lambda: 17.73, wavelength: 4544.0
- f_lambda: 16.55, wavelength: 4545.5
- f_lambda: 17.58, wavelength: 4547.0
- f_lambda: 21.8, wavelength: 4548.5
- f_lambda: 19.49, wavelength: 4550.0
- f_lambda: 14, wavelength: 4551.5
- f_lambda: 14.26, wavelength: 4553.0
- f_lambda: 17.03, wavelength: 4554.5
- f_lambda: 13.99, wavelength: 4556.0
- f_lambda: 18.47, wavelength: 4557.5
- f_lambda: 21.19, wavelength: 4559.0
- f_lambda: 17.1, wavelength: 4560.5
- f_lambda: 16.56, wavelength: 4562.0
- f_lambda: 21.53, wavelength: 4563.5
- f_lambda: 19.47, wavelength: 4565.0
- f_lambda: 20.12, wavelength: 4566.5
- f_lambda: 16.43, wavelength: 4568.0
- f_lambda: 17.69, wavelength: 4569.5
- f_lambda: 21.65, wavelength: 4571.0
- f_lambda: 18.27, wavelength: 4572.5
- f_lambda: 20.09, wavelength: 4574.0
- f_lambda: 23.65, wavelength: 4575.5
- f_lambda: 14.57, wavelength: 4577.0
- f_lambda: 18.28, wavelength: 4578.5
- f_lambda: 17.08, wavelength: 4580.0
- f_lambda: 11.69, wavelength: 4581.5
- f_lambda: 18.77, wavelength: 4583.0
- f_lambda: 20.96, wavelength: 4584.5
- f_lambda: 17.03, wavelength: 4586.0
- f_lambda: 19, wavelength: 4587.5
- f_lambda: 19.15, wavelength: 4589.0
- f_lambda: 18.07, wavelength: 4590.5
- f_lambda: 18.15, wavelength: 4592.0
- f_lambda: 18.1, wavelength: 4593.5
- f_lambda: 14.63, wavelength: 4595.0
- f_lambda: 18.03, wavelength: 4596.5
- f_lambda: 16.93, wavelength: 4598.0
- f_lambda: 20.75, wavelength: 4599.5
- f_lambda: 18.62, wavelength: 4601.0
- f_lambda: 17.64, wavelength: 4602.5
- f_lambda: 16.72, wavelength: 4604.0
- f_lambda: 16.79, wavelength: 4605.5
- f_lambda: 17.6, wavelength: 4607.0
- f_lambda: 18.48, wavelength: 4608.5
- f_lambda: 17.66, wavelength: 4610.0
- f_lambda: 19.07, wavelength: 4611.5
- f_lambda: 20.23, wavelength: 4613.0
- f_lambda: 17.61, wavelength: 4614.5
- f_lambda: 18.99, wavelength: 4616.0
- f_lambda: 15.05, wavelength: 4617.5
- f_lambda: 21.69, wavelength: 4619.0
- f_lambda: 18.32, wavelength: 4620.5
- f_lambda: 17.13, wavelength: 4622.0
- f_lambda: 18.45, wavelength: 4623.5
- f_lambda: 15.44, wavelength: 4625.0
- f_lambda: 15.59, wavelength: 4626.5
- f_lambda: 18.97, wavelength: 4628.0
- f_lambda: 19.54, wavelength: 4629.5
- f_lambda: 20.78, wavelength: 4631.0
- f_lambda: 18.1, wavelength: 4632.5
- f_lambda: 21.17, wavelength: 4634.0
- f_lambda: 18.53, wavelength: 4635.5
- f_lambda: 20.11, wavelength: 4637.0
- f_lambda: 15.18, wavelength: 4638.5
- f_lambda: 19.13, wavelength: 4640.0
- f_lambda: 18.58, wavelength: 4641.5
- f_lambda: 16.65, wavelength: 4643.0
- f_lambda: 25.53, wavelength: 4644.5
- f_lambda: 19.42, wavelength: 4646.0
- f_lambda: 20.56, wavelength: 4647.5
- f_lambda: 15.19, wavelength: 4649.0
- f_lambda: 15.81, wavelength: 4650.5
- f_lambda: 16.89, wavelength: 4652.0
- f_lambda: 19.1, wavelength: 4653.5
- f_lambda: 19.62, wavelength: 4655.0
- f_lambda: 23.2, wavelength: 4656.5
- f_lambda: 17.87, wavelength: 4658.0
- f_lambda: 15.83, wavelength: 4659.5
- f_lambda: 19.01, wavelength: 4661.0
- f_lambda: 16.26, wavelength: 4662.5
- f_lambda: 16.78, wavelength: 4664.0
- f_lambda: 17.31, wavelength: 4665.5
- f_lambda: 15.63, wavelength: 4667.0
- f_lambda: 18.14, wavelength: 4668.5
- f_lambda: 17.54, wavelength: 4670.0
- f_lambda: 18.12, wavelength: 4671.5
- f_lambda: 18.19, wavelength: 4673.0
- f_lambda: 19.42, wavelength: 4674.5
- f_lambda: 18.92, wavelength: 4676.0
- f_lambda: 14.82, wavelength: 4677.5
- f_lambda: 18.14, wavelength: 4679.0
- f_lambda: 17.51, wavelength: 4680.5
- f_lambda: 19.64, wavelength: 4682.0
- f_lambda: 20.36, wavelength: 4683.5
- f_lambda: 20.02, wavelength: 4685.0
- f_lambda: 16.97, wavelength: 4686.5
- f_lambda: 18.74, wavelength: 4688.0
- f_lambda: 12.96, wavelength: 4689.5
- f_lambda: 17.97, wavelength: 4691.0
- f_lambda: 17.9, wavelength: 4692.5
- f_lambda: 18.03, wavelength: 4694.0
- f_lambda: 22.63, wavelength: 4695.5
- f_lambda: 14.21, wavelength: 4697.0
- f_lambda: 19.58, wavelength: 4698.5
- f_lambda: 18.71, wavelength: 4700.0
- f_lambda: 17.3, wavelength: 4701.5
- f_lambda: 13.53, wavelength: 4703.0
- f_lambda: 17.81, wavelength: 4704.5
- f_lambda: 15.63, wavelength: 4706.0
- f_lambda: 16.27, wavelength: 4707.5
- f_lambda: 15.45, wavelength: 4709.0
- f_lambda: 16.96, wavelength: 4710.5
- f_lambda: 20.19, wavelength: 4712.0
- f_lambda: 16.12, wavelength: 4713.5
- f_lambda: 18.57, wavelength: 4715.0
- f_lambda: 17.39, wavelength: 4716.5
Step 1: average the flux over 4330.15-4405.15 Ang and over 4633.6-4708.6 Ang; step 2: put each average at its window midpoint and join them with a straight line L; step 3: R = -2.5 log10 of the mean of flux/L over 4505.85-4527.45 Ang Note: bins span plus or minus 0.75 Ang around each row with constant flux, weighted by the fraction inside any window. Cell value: -0.10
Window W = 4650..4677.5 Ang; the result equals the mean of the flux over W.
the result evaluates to 17.9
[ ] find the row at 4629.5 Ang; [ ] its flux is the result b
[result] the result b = 19.54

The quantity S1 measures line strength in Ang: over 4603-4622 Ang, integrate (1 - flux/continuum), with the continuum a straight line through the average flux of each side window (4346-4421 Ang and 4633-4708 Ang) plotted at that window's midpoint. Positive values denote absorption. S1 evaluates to -0.6 Ang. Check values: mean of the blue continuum 15.6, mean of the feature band 18.1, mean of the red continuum 18.1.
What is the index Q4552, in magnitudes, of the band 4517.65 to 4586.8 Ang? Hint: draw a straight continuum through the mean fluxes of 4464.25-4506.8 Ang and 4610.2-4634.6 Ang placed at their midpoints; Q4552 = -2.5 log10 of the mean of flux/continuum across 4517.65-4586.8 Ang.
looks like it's 0.02 mag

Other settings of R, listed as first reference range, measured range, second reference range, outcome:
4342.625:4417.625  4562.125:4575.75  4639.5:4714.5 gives -0.154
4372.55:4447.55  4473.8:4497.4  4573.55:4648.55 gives 0.012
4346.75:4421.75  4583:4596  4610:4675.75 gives -0.023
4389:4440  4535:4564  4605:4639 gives 0.009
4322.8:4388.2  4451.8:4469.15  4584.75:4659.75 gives 0.046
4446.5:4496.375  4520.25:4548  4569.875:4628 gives 0.056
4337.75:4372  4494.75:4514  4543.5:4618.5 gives -0.104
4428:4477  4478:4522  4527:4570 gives -0.059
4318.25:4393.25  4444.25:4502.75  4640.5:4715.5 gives -0.078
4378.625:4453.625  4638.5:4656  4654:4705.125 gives -0.058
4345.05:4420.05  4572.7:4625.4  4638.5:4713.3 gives -0.045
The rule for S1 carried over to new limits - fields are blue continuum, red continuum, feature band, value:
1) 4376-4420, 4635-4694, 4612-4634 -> -0.9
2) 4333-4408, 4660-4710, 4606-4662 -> -4.4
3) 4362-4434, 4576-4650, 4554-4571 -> -0.7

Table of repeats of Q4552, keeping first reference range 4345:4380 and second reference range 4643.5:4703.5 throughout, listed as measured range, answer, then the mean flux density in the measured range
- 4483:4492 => 0.003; 16.7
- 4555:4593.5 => -0.060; 18.3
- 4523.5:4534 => 0.131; 15.1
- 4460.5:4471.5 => 0.004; 16.5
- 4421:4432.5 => -0.050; 17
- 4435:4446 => -0.105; 18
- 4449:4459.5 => 0.015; 16.2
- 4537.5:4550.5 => -0.049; 17.9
